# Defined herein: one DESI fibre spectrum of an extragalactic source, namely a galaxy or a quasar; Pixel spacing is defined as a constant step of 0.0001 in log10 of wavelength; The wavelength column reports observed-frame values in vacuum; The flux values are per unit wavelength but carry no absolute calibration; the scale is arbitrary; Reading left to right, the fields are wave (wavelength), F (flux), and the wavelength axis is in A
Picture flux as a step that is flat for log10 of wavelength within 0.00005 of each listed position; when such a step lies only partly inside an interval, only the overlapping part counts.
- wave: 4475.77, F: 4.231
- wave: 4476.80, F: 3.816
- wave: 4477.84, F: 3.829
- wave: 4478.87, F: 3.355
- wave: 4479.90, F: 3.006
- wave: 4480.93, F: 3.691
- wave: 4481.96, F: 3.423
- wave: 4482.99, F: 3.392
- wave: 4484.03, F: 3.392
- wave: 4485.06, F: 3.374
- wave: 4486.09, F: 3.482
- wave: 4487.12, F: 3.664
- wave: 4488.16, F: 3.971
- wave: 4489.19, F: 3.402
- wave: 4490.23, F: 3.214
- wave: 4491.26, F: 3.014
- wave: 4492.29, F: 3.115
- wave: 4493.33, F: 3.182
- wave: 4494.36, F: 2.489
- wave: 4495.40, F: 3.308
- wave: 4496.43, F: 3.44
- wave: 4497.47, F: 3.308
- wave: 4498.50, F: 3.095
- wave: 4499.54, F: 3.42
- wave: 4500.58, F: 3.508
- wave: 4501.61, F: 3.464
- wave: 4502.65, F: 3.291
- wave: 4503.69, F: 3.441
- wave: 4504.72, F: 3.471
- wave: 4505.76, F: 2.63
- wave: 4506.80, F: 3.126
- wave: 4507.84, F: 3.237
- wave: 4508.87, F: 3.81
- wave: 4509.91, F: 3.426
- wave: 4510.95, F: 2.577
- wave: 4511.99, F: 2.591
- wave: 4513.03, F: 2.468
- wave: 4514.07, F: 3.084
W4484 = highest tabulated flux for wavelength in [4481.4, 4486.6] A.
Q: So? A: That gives 3.482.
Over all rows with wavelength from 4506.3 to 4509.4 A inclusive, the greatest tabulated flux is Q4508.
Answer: 3.81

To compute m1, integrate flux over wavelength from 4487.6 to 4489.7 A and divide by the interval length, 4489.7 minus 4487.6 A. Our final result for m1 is 3.68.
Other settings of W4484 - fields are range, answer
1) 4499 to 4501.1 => 3.508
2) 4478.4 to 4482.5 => 3.691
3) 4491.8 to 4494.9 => 3.182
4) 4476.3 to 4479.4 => 3.829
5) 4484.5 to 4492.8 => 3.971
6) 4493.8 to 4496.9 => 3.44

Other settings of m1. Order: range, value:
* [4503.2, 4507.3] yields 3.17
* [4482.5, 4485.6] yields 3.38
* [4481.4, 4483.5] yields 3.42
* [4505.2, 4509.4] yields 3.2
